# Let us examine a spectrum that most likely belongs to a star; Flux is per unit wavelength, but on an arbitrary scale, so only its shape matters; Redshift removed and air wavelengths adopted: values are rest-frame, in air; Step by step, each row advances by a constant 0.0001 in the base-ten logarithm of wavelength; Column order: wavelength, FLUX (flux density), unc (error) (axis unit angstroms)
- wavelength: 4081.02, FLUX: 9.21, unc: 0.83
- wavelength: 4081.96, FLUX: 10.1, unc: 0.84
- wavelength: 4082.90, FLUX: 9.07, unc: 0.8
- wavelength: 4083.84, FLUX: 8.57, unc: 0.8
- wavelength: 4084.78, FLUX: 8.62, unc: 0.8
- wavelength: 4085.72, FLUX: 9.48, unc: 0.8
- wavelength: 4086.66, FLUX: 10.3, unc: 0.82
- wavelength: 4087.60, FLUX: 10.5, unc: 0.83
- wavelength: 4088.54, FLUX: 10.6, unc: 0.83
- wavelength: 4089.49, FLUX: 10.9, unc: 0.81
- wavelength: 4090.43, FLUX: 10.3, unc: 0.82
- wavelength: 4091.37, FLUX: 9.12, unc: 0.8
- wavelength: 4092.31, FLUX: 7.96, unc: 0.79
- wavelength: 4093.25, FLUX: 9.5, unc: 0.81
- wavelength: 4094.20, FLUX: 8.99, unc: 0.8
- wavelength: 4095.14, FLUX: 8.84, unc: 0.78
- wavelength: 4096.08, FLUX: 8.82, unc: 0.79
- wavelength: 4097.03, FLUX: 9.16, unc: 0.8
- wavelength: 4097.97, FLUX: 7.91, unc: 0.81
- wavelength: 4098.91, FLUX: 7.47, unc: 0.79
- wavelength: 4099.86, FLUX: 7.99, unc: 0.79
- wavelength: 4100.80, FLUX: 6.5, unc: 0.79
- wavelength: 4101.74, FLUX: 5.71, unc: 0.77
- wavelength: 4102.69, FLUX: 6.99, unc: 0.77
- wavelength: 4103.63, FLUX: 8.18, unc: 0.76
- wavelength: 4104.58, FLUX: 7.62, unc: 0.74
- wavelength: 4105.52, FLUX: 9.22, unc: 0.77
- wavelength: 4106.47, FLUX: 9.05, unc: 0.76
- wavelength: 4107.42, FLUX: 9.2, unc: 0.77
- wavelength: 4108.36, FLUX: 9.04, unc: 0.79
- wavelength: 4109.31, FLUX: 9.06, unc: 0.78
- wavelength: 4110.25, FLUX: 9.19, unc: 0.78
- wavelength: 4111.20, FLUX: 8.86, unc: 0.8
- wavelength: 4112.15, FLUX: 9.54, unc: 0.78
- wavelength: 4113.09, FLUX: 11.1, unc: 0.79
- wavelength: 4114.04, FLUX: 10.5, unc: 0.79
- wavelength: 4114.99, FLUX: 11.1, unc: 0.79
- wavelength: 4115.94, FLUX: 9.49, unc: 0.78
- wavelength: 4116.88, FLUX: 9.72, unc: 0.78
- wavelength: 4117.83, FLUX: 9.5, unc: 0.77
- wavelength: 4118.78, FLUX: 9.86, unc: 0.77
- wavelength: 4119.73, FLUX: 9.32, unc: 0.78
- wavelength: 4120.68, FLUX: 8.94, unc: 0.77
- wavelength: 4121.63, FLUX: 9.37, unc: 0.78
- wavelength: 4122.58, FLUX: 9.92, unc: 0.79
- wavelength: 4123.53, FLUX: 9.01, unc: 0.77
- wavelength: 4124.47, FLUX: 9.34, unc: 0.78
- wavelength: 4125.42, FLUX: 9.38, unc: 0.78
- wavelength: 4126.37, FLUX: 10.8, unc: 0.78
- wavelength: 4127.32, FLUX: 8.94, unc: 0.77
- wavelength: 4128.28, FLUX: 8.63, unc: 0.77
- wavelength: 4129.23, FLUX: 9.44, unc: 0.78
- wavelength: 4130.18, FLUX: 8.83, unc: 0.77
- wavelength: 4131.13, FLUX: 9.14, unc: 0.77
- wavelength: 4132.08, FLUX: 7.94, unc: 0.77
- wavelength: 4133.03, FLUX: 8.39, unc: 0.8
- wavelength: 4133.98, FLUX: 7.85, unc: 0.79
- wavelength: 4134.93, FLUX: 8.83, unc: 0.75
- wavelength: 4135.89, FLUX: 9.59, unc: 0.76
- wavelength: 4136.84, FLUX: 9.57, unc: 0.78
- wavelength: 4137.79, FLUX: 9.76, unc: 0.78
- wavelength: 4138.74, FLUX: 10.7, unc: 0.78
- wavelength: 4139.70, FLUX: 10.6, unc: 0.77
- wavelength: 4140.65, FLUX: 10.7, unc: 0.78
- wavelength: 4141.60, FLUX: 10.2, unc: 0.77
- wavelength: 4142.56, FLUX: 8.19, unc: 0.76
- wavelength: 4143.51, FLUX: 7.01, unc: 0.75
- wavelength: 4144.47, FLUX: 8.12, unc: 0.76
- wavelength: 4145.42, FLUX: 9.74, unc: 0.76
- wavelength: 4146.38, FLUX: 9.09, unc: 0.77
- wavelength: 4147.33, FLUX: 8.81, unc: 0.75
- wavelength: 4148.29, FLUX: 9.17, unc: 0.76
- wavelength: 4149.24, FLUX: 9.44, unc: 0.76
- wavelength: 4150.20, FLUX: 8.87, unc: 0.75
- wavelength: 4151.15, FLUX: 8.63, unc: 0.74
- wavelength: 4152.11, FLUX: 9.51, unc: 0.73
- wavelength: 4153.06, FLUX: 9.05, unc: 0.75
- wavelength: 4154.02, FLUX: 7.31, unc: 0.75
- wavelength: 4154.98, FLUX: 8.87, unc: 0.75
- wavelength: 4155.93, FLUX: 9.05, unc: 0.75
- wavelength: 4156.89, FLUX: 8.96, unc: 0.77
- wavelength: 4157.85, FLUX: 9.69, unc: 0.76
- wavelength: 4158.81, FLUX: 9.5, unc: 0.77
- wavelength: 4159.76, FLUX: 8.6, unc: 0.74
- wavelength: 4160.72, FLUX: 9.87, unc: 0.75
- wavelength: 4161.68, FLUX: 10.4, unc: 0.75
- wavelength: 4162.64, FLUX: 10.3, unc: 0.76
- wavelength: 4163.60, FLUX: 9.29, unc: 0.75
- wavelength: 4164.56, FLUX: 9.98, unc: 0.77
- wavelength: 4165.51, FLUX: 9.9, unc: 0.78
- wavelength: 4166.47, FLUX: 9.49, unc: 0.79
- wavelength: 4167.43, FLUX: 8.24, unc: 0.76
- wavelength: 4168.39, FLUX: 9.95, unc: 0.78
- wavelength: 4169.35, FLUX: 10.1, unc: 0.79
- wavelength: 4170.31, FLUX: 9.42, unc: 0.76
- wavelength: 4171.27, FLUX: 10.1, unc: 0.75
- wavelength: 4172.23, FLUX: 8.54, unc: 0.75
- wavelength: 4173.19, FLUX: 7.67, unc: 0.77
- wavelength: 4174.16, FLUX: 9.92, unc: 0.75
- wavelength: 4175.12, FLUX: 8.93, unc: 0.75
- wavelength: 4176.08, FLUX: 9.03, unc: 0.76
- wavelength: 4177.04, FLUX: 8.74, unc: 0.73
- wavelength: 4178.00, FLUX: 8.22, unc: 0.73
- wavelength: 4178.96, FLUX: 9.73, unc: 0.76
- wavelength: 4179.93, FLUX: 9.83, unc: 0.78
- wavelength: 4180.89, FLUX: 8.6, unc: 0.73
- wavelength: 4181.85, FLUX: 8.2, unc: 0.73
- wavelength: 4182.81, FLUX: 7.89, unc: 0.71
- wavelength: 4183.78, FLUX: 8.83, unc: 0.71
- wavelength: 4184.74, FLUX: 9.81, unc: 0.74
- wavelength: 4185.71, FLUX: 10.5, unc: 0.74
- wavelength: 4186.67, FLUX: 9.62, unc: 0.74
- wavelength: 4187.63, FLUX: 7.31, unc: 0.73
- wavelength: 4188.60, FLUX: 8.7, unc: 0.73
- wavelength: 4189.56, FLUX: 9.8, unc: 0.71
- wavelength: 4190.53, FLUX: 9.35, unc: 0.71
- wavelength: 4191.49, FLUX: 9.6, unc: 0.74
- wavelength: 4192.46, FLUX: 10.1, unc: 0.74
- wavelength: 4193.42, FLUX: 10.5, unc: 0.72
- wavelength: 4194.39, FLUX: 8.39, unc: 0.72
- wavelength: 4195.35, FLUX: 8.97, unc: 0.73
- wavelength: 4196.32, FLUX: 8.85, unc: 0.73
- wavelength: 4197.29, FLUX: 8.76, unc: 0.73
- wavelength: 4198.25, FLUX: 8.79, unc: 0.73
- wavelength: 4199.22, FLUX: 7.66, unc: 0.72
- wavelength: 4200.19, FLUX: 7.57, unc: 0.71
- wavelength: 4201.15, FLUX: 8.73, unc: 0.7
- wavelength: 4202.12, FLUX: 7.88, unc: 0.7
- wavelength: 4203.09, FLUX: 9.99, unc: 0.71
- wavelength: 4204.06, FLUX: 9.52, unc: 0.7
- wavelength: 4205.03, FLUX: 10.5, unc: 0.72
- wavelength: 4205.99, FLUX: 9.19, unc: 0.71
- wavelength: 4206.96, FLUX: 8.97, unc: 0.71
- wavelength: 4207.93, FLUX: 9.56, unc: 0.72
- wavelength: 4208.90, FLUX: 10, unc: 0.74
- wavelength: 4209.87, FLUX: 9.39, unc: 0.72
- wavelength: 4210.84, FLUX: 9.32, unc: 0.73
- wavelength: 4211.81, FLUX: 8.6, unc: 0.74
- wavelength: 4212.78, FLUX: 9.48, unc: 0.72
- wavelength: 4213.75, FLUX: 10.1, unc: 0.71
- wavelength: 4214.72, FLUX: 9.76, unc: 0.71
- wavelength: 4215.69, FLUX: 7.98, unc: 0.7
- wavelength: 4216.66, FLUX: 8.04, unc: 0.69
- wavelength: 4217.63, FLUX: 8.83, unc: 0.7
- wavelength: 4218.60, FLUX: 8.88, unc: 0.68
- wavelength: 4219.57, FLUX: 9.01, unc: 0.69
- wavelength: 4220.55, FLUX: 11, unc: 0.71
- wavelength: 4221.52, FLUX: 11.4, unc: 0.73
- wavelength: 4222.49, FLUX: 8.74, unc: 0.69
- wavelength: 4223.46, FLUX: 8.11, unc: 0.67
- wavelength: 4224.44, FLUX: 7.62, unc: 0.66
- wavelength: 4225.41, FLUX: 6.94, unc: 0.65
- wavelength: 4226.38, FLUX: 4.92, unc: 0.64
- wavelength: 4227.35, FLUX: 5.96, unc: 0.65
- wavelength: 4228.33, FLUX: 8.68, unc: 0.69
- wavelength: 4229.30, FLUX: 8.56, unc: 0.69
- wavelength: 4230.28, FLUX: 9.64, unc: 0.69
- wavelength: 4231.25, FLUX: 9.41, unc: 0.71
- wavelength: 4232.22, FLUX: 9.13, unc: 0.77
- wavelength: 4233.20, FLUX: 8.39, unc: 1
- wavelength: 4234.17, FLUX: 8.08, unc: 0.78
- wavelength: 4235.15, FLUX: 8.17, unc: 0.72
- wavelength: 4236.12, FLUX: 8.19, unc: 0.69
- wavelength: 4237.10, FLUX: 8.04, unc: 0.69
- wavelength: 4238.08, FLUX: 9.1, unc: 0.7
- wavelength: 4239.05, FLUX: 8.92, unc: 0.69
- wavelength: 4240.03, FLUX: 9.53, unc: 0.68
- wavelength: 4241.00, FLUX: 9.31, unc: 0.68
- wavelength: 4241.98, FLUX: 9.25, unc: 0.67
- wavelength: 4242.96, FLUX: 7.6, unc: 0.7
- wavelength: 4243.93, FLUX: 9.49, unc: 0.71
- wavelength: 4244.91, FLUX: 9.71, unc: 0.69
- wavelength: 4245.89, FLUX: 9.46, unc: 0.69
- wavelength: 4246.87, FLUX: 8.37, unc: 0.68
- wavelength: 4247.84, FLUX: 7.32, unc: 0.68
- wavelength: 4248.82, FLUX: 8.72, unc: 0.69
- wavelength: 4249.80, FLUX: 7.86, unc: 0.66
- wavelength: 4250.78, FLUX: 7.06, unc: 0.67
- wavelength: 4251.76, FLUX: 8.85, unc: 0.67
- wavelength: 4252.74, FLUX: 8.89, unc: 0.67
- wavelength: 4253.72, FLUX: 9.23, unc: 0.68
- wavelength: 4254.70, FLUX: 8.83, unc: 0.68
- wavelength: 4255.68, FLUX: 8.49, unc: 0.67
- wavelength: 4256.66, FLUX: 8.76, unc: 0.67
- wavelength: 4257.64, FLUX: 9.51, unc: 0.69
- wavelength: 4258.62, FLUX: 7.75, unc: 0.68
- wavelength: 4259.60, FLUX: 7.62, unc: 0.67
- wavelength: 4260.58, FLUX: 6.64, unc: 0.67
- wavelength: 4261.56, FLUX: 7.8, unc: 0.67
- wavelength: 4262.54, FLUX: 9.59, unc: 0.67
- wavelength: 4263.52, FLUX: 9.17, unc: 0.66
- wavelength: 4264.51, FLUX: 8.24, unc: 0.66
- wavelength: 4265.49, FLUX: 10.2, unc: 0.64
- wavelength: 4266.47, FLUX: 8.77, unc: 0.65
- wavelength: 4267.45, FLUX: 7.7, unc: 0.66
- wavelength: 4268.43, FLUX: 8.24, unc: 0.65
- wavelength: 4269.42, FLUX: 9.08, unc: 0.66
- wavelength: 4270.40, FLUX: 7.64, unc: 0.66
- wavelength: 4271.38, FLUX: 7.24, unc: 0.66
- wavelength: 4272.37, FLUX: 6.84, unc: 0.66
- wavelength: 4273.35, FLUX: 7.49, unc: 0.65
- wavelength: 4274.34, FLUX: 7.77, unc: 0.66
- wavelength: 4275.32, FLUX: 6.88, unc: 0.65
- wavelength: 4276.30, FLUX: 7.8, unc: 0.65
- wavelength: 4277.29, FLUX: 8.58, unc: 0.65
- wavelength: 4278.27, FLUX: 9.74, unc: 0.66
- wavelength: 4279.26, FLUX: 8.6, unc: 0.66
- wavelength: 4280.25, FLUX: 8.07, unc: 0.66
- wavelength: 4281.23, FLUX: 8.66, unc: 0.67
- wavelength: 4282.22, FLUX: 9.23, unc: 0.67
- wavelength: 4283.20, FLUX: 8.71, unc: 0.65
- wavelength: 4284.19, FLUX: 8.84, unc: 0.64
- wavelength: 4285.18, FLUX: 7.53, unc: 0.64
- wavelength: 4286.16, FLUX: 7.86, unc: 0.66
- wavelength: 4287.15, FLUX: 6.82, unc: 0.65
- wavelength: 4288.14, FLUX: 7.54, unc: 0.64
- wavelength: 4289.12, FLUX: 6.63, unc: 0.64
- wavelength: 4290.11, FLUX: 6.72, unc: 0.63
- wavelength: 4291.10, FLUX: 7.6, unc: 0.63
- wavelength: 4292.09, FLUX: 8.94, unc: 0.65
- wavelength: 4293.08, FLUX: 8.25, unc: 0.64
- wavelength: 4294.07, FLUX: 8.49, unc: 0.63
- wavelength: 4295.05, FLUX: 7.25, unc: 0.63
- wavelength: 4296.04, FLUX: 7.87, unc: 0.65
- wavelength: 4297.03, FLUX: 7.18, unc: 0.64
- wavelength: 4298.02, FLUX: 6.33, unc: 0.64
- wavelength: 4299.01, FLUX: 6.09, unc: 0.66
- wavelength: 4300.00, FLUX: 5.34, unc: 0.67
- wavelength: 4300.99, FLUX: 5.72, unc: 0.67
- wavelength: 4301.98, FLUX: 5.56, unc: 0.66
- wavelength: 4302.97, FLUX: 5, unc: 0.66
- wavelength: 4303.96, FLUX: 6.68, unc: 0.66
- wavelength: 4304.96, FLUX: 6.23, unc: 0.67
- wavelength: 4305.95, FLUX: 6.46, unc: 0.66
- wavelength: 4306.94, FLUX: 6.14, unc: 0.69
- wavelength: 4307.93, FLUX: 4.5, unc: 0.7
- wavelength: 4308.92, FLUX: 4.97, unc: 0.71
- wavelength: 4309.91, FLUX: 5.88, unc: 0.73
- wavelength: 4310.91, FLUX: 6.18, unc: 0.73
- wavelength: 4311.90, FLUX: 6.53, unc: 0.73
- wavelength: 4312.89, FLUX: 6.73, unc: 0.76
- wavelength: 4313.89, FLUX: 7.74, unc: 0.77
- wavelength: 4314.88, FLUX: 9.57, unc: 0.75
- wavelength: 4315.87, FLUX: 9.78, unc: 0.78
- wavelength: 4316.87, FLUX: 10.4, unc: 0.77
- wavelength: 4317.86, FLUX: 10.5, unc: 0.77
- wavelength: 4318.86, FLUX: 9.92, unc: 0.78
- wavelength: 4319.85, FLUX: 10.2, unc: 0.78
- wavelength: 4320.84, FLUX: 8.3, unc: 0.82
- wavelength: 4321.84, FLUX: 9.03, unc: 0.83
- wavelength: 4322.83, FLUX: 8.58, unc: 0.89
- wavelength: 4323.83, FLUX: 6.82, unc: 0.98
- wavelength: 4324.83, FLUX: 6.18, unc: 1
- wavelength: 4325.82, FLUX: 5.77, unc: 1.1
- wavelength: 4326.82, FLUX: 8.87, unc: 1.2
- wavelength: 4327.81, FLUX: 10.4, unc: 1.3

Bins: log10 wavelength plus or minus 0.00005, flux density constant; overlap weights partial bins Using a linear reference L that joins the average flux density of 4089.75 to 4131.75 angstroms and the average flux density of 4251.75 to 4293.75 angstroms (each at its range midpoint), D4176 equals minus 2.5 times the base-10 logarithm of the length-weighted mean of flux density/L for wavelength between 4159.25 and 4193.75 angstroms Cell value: -0.07 mag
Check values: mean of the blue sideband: 9.02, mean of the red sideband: 8.21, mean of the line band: 9.3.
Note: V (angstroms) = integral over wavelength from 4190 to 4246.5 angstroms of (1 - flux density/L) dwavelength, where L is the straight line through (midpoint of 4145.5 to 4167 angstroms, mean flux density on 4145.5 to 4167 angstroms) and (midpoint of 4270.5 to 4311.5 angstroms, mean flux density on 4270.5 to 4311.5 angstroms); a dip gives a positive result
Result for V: -4.0 angstroms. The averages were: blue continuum 9.27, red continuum 7.18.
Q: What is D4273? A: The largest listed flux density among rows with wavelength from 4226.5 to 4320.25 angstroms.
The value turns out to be 10.5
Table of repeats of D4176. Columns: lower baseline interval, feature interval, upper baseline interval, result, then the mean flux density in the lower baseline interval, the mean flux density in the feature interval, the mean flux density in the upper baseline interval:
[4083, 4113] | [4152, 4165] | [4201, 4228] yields -0.053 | 8.85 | 9.3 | 8.87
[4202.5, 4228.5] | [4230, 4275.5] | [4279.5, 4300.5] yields -0.027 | 8.9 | 8.47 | 7.63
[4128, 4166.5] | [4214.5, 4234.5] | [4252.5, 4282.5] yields 0.017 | 9.2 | 8.52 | 8.35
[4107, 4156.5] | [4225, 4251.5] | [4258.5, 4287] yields 0.012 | 9.27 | 8.37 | 8.21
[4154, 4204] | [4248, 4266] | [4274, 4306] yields -0.073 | 9.13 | 8.49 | 7.43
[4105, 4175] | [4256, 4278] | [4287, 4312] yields -0.148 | 9.32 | 8.17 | 6.57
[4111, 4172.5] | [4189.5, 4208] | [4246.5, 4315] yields -0.056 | 9.36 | 9.11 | 7.63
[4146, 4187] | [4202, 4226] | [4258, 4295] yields -0.052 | 9.2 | 9.15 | 8.08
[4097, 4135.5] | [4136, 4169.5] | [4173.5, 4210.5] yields -0.038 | 8.93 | 9.33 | 9.1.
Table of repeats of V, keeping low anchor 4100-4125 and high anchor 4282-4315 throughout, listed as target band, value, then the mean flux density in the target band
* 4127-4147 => -0.8 angstroms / 9.1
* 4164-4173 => -1.1 angstroms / 9.47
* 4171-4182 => -0.9 angstroms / 8.96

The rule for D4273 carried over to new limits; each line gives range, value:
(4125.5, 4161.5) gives 10.8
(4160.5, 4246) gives 11.4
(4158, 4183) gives 10.4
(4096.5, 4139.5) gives 11.1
